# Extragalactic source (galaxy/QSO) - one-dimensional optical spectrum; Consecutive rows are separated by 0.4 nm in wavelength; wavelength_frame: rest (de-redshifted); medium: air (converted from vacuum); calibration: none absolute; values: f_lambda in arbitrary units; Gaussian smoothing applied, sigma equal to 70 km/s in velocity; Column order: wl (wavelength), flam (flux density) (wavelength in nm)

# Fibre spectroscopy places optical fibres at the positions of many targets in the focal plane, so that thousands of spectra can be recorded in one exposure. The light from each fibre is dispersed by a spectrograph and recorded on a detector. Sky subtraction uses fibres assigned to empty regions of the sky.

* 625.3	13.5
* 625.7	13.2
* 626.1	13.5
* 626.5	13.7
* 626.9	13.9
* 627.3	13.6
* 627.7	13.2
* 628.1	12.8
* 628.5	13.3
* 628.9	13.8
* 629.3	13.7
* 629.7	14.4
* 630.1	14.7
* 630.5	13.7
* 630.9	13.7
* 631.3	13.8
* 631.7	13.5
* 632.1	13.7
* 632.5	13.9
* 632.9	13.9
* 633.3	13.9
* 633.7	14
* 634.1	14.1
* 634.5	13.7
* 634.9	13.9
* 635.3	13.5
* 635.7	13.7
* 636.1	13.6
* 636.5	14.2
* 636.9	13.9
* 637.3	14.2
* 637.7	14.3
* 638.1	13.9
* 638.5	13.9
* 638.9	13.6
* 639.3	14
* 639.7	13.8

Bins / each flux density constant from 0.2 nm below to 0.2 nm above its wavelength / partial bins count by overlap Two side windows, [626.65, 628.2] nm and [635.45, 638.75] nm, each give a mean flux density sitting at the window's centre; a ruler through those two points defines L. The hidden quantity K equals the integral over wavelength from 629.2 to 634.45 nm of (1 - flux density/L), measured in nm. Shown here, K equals -0.10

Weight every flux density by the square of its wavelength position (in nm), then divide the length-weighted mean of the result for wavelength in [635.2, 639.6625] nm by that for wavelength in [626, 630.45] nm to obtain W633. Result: 1.0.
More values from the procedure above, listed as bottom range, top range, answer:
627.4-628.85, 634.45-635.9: 1.06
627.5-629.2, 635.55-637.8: 1.08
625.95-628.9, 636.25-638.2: 1.08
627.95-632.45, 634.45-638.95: 1.03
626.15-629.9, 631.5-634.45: 1.03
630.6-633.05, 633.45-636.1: 1.01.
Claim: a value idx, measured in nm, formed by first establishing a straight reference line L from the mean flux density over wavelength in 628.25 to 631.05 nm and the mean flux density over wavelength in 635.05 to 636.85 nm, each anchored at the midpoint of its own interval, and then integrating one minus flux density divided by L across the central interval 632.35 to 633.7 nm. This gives -0.009 nm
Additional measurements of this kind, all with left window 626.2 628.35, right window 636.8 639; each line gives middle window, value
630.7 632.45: 0.00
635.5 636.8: 0.01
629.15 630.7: -0.06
